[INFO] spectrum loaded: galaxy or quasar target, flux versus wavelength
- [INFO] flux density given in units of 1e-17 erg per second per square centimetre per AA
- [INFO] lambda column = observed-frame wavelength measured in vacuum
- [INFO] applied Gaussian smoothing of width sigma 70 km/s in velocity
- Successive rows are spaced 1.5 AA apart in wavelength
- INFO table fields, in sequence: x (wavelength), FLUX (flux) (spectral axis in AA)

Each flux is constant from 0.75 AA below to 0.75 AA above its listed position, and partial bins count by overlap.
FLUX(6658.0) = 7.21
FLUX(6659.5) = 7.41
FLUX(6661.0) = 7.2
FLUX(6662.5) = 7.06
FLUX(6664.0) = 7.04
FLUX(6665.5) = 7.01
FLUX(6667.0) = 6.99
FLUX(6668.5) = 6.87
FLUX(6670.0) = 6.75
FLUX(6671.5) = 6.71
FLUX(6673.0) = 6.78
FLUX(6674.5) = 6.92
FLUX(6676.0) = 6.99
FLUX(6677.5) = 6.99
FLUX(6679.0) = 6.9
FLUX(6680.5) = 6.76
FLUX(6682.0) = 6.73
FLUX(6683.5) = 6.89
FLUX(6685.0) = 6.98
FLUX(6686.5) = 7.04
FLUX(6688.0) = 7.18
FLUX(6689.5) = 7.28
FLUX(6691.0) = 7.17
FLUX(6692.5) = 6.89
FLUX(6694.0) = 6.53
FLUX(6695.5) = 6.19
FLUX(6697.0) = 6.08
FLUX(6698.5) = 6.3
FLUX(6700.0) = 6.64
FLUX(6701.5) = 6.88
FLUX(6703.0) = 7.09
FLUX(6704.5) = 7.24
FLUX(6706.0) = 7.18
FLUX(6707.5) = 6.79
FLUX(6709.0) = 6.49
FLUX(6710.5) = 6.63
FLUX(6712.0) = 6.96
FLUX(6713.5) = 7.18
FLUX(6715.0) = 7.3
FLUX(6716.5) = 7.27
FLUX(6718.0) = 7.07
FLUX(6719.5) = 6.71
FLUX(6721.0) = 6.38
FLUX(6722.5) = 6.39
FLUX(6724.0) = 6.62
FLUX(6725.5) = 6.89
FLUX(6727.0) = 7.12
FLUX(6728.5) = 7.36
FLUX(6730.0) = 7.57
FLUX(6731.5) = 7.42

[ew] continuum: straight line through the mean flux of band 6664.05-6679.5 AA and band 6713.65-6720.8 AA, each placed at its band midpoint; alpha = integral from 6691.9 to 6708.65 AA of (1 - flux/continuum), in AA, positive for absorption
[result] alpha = 0.7 AA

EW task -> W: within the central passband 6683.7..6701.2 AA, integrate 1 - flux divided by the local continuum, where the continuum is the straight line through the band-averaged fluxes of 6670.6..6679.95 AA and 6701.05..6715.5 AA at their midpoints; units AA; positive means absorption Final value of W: 0.4 AA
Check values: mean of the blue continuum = 6.88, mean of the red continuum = 6.97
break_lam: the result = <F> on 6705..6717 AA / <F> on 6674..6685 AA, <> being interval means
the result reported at 1.01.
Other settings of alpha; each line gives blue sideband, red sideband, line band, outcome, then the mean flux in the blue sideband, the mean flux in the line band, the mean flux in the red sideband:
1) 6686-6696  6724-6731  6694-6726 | 1.27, 6.91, 6.77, 7.18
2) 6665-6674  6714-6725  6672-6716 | -0.15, 6.85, 6.86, 6.83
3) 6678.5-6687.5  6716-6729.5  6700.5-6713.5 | -0.07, 6.89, 6.92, 6.87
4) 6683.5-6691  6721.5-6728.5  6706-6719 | -0.12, 7.1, 6.97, 6.81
